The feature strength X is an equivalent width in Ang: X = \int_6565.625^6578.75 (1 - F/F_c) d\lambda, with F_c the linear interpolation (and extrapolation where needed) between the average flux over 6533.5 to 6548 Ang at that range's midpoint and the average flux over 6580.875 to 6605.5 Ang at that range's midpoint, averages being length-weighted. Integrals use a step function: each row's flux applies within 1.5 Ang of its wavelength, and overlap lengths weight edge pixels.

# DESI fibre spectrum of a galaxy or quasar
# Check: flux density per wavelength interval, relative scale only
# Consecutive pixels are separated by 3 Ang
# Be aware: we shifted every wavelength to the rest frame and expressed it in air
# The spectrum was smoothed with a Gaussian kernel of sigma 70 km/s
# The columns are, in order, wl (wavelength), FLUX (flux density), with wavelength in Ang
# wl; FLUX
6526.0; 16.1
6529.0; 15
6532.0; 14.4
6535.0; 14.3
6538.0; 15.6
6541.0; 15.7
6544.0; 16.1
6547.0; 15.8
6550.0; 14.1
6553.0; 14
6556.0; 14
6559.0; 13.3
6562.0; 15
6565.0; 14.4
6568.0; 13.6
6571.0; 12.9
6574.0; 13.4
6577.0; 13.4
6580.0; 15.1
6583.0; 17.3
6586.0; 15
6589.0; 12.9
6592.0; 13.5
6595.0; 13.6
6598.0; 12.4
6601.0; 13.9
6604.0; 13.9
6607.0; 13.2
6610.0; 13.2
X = 1.1 Ang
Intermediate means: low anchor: 15.5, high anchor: 14.1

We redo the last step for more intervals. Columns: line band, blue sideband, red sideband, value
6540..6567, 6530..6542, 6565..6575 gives -0.9 Ang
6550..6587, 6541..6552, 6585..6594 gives 0.5 Ang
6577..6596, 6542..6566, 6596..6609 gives -1.0 Ang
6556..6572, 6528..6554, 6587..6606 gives 0.5 Ang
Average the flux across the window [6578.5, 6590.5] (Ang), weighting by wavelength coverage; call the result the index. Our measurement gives 15.1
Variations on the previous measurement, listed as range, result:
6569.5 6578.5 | 13.2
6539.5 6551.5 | 15.4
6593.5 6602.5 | 13.3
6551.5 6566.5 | 14.1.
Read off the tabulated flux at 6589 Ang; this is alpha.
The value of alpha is 12.9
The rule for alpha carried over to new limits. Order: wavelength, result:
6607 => 13.2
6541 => 15.7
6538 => 15.6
